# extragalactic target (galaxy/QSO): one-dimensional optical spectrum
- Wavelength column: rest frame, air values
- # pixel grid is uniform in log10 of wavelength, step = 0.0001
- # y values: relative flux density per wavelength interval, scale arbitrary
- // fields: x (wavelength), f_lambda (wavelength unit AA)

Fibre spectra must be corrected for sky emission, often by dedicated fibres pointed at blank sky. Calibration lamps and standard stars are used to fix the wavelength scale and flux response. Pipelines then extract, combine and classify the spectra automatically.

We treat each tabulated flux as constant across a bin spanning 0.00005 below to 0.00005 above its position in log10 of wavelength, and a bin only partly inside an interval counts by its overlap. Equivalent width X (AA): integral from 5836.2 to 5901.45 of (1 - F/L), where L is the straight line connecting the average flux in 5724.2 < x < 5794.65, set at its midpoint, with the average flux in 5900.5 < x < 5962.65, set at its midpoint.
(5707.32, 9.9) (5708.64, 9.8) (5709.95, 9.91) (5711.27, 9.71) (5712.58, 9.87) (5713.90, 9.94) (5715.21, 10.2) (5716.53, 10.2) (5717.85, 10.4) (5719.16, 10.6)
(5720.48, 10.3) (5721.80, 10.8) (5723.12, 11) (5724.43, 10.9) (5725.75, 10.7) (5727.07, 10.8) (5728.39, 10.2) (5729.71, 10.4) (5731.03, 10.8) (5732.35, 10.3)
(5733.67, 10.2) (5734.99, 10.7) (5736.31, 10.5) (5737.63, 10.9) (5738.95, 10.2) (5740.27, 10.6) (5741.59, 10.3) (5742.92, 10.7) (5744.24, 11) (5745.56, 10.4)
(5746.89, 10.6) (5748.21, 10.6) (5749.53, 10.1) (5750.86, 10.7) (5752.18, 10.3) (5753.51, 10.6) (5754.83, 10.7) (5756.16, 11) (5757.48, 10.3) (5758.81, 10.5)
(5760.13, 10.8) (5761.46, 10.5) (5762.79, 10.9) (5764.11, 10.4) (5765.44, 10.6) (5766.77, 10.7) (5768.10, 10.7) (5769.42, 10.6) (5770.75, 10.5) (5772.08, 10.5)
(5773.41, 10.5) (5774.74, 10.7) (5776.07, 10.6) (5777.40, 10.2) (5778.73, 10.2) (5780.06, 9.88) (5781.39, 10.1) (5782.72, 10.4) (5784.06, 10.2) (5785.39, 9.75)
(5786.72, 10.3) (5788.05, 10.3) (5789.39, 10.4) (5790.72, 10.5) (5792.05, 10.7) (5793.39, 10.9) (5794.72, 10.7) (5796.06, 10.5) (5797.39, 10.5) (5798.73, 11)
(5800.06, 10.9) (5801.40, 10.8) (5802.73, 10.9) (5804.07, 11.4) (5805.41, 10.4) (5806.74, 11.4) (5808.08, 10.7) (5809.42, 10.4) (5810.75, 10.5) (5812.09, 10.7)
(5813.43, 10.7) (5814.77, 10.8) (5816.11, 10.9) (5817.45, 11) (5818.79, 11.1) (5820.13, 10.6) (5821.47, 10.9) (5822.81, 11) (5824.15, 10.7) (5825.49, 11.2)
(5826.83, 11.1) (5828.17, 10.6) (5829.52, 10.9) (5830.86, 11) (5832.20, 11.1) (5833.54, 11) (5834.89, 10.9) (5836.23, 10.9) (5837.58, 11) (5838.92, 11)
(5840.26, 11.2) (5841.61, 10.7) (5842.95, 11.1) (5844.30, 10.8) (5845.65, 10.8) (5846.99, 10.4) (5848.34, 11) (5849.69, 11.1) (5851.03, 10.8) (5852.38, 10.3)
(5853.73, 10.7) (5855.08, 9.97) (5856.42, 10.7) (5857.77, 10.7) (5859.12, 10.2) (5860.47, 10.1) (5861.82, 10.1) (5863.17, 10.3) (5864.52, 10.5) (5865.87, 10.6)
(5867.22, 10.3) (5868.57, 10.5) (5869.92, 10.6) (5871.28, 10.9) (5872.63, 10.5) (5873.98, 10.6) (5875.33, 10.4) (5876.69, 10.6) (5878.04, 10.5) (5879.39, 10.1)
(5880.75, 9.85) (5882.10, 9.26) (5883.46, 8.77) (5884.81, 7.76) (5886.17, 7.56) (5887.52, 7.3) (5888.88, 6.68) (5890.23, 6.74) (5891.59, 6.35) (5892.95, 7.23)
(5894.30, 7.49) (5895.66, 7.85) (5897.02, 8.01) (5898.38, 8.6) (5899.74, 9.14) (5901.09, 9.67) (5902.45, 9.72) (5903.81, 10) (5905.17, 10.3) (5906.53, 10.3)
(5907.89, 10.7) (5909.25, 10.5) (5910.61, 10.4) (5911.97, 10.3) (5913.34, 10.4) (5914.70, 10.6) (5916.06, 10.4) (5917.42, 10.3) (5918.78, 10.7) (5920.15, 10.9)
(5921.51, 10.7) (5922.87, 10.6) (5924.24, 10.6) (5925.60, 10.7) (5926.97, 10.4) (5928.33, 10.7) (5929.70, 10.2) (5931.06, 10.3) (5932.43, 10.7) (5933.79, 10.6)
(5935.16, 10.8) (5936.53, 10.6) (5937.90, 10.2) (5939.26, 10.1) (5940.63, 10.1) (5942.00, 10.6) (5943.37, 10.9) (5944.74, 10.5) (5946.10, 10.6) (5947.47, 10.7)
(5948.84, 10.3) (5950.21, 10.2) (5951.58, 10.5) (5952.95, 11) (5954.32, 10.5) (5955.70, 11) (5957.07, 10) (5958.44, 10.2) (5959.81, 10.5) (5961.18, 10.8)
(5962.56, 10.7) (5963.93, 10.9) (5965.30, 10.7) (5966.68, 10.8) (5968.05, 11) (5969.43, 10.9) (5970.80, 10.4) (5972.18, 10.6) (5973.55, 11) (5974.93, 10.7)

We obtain 4.6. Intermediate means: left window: 10.5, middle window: 9.75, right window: 10.5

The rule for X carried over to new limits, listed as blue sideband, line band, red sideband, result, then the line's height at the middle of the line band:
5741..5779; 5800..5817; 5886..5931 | -1.0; 10.2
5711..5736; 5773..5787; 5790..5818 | 0.6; 10.7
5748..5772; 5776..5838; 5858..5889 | -2.7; 10.3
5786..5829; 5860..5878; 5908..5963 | 0.3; 10.6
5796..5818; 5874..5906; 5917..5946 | 5.7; 10.6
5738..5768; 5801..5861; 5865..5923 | -4.8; 10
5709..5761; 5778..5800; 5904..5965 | 0.2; 10.5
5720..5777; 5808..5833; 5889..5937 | -1.5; 10.2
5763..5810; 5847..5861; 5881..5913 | -1.6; 9.46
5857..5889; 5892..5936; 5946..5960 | 0.9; 10.2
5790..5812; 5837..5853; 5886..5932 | -0.9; 10.3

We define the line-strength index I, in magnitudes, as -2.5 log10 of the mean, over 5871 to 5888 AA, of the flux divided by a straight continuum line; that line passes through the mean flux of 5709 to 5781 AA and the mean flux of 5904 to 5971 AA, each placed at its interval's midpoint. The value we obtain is 0.11 mag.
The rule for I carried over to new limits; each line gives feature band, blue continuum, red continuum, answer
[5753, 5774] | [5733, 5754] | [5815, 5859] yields 0.00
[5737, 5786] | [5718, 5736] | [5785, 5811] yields 0.01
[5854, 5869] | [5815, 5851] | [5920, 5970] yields 0.05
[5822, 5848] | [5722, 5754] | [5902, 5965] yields -0.04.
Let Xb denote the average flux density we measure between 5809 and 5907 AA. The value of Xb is 10.1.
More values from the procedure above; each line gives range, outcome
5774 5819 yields 10.6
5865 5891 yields 9.44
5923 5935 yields 10.5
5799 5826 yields 10.9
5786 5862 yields 10.8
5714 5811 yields 10.6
